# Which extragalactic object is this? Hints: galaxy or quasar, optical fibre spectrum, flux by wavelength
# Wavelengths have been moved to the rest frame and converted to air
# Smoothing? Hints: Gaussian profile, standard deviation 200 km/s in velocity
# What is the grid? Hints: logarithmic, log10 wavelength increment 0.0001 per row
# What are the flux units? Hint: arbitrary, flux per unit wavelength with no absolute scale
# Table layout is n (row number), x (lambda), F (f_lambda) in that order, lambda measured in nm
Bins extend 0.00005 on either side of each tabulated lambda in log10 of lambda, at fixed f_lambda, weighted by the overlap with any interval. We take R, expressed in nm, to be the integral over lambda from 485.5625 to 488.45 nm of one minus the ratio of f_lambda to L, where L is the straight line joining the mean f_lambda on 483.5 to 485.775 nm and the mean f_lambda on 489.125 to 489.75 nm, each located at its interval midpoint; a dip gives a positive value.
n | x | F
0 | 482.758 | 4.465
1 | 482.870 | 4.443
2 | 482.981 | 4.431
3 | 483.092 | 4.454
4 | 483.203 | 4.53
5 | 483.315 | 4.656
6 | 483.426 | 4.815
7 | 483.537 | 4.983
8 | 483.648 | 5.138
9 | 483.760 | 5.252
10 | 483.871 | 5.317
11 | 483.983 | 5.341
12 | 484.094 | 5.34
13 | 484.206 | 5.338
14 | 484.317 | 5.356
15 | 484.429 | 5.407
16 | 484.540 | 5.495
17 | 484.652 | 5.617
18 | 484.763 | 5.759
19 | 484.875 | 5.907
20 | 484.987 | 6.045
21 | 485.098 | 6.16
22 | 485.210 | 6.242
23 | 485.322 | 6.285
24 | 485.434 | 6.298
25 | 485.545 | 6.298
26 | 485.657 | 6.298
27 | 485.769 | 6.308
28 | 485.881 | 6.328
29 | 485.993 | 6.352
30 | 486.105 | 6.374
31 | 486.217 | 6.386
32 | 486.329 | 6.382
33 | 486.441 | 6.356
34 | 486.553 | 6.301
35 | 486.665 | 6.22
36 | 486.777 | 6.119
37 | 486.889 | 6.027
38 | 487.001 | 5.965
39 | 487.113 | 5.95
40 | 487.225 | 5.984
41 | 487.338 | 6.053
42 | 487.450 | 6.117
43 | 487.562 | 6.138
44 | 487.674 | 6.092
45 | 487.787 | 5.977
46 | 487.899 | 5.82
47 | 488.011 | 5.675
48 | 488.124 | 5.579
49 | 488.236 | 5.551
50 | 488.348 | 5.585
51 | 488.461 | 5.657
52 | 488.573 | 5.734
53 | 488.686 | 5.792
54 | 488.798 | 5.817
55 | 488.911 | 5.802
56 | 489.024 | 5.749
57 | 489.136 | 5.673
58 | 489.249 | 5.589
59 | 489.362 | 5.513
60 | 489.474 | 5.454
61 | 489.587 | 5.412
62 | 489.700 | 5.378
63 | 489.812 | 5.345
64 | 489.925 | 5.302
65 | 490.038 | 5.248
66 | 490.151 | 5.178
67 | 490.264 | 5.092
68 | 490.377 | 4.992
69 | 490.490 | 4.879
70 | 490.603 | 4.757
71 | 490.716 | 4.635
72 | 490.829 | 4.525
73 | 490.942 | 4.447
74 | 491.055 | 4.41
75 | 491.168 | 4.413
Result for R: -0.24 nm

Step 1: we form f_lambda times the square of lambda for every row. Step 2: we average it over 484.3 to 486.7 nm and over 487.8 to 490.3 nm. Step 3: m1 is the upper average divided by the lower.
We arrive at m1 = 0.92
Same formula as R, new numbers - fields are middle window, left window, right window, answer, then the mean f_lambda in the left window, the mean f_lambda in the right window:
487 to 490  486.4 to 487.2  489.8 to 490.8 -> -0.07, 6.13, 5.02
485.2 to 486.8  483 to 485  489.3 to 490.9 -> -0.34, 5.23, 5.12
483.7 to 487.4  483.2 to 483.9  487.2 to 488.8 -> -0.41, 4.97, 5.84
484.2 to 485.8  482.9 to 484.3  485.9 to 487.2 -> -0.11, 4.97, 6.22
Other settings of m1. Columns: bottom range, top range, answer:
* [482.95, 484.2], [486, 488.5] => 1.23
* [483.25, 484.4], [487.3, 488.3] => 1.16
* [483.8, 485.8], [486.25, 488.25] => 1.05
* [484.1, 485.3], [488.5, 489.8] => 1.00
